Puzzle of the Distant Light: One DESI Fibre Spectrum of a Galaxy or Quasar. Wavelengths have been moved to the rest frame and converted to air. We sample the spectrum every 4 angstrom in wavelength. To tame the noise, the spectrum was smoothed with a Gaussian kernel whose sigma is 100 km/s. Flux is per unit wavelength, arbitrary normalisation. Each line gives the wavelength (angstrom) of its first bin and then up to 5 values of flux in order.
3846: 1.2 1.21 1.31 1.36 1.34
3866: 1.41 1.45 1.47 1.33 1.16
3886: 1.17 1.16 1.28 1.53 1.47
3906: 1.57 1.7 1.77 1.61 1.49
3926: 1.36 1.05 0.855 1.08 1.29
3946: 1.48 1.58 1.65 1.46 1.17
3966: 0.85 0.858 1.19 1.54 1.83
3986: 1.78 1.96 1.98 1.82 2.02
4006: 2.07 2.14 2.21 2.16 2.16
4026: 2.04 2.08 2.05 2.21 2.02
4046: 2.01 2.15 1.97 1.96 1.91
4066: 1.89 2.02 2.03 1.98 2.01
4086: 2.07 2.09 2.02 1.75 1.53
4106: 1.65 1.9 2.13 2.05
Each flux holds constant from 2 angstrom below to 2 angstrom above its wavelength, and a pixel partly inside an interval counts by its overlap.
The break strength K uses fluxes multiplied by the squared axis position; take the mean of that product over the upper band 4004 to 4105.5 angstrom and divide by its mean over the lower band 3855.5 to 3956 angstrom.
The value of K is 1.6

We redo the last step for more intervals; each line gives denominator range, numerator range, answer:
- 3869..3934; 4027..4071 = 1.57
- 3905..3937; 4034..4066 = 1.53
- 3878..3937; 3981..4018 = 1.53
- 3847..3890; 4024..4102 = 1.68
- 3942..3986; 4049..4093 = 1.54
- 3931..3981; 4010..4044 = 1.74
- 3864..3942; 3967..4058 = 1.48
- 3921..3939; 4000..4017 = 1.91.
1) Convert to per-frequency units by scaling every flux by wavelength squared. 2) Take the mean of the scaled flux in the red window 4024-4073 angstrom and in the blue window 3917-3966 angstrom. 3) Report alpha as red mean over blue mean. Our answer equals 1.6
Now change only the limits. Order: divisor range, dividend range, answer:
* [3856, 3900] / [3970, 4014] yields 1.44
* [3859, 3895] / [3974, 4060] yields 1.63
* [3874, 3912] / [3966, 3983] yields 0.96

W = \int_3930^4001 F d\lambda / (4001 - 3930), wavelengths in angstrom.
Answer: 1.43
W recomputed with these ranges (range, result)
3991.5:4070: 2.04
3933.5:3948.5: 1.22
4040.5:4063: 2.01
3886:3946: 1.37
